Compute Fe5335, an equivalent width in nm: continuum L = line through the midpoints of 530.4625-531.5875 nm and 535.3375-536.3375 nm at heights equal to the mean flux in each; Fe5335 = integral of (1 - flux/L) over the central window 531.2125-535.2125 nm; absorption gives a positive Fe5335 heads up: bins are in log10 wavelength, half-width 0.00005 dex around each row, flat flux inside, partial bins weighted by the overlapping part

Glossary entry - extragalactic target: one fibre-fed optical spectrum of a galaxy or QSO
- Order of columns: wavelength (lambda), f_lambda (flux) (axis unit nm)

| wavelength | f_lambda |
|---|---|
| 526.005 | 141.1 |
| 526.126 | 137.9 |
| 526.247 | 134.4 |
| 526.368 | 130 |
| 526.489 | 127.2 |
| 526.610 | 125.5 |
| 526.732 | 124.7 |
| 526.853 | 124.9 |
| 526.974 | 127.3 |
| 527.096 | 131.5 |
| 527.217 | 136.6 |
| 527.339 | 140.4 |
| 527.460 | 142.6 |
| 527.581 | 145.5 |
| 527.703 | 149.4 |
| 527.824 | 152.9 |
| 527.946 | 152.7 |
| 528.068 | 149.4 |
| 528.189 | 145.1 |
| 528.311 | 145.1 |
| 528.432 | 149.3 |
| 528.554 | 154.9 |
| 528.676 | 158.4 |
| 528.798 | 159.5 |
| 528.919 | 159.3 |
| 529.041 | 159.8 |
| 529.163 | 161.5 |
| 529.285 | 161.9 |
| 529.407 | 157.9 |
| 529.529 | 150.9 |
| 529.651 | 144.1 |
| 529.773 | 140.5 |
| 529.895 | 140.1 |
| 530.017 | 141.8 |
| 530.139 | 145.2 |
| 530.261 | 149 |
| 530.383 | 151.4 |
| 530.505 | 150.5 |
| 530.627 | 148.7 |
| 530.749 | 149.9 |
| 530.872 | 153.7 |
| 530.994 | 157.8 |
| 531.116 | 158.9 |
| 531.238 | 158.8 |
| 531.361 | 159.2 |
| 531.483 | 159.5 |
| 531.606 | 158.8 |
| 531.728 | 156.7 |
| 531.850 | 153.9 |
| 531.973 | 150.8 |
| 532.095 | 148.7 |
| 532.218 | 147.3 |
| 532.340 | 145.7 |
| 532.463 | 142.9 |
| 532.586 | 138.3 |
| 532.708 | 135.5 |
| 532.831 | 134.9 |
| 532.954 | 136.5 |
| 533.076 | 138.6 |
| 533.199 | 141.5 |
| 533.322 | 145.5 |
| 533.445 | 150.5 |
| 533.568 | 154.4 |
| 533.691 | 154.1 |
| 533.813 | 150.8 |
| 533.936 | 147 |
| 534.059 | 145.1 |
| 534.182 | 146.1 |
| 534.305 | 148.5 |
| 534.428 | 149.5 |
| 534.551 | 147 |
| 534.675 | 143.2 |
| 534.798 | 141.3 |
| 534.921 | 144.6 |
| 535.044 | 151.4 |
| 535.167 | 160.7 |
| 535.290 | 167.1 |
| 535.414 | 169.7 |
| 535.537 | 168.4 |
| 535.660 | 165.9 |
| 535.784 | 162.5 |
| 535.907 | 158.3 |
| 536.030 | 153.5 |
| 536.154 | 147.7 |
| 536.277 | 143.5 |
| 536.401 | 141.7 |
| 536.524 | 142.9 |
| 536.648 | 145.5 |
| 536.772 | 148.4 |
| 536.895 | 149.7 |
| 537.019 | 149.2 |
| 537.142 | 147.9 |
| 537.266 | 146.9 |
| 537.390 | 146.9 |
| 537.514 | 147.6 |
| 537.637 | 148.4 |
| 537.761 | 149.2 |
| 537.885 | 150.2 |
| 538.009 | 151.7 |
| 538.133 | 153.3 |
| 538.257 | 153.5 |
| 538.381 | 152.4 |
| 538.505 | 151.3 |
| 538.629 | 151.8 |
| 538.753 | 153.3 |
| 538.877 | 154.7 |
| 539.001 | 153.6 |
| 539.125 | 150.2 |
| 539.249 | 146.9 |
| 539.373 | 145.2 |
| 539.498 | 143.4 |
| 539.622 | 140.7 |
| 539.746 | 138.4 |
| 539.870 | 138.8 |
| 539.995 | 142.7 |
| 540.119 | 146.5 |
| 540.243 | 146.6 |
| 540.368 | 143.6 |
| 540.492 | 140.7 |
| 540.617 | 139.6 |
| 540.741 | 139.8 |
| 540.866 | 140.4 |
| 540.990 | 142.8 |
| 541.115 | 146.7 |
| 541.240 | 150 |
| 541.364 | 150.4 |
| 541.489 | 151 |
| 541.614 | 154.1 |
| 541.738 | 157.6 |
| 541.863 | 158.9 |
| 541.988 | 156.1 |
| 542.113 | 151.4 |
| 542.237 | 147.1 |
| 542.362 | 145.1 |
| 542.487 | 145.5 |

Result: 0.23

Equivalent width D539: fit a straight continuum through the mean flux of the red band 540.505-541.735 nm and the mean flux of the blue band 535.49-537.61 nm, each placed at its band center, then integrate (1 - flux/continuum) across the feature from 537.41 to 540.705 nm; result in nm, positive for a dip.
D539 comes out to 0.02 nm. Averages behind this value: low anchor 151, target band 147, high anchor 146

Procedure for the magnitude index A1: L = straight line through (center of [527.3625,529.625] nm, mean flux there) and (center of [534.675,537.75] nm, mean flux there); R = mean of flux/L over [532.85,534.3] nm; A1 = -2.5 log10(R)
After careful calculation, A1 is 0.04 mag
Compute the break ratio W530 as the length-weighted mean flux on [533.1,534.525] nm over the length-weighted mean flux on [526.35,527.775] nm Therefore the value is 1.10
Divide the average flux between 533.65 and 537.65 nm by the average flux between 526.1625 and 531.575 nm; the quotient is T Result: 1.0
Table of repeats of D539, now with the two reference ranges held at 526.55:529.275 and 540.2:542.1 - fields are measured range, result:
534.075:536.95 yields -0.10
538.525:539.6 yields -0.01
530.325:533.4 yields -0.06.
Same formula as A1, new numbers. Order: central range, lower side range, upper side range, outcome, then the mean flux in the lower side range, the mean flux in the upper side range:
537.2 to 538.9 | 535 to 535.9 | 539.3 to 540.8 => 0.01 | 164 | 142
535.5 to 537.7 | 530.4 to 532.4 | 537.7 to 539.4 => 0.01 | 154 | 151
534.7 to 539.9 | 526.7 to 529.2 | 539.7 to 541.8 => -0.04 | 146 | 145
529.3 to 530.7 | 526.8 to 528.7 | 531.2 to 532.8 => -0.01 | 144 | 150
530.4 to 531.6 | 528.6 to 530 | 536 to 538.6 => -0.02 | 154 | 149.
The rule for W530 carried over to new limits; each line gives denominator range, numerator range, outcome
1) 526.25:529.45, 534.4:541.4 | 1.03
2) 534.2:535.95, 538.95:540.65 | 0.93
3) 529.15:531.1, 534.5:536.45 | 1.03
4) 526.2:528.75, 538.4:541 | 1.04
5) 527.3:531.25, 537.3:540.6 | 0.98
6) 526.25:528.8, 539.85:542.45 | 1.04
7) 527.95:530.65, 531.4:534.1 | 0.97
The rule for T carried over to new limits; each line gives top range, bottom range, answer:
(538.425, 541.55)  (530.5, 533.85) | 0.98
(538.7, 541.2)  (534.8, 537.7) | 0.95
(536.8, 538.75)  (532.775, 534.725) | 1.03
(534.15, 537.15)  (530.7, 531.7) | 0.97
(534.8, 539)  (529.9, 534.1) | 1.02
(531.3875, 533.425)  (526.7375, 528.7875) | 1.02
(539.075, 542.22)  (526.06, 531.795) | 0.99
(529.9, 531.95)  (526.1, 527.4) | 1.17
